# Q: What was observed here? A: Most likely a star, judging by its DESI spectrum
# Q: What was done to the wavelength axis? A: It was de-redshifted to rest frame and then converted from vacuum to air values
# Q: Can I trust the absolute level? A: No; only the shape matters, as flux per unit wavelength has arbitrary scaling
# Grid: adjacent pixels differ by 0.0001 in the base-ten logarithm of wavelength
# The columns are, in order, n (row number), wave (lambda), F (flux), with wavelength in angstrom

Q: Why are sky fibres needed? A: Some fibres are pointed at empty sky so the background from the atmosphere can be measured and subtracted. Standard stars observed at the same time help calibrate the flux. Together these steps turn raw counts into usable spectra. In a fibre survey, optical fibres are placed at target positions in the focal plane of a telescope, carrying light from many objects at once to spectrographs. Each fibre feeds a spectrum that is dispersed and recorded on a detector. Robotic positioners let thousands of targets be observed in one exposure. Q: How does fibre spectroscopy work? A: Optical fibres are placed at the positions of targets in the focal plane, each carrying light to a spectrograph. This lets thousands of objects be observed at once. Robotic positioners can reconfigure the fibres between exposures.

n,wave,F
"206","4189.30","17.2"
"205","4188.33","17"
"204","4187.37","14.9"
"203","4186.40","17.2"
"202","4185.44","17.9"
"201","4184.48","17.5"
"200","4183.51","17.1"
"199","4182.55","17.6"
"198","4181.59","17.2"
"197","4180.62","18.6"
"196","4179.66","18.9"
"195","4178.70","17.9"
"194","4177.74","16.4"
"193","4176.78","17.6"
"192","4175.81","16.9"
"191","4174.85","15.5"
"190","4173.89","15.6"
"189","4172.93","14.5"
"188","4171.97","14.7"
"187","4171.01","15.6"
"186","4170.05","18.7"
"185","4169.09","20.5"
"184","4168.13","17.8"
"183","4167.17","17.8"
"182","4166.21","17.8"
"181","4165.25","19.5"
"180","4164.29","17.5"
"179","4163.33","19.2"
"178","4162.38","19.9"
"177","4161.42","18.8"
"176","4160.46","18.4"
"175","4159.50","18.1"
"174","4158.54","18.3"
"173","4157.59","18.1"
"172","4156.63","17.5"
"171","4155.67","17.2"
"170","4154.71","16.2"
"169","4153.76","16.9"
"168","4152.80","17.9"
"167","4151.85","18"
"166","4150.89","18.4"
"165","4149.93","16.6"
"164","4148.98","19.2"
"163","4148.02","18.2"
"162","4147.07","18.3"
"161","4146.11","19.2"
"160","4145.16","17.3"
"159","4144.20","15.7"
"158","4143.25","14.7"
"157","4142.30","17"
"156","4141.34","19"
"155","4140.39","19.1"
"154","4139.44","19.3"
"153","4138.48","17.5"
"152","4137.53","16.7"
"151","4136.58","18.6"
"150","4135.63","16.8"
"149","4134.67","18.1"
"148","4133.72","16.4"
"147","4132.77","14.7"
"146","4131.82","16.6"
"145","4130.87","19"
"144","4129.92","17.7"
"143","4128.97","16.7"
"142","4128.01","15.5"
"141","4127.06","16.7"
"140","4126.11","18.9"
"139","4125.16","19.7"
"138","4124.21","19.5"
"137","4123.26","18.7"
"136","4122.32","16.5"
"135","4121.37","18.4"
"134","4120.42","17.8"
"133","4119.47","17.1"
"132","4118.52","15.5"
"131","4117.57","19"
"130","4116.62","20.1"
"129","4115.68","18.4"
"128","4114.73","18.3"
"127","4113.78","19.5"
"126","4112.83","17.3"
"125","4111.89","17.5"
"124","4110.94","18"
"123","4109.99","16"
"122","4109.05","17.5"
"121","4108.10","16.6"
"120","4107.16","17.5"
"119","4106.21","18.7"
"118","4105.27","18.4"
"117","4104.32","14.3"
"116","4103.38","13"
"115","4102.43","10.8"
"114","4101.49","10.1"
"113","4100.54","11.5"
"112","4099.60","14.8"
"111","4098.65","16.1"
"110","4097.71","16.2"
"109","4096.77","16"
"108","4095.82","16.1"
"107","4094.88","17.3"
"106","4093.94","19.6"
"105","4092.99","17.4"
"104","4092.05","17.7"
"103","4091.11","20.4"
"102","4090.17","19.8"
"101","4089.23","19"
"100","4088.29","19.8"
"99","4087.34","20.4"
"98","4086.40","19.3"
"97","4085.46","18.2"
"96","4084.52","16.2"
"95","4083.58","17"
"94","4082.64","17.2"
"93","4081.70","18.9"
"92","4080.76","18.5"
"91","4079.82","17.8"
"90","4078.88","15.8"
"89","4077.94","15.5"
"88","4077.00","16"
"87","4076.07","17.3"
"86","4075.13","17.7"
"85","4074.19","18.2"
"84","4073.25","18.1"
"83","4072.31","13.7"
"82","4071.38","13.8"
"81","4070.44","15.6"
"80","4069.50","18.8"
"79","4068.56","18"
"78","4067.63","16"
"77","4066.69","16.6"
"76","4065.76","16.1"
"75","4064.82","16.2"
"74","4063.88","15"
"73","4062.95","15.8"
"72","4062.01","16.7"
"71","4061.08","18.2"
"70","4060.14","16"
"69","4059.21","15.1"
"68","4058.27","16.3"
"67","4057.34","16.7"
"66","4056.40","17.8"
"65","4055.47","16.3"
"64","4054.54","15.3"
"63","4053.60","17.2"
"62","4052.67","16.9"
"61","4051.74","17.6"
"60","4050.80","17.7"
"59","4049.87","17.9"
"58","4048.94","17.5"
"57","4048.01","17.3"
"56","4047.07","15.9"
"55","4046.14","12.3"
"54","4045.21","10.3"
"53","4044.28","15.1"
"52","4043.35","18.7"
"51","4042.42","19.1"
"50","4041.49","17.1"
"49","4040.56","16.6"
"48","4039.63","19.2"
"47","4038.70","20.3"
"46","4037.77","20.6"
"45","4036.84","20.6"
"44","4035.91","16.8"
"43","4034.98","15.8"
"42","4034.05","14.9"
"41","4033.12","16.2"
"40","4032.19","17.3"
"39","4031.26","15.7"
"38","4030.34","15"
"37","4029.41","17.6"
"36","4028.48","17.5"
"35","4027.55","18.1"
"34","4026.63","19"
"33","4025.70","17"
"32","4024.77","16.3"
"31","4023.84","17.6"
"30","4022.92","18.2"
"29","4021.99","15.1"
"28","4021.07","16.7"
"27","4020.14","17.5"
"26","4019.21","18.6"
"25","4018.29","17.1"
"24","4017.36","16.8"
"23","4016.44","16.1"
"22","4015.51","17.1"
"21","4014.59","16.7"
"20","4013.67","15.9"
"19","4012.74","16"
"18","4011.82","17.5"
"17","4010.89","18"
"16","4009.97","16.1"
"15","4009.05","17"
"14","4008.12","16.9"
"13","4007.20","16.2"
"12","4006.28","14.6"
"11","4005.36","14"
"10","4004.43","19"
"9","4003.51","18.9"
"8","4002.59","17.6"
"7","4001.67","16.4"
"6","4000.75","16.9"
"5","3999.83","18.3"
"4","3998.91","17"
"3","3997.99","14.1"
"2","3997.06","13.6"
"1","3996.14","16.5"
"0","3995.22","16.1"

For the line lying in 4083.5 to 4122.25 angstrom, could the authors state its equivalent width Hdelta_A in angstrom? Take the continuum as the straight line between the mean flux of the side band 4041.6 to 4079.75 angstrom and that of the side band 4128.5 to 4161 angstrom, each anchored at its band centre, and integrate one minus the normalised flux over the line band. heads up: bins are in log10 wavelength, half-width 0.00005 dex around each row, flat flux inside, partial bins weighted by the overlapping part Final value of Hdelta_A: -0.3 angstrom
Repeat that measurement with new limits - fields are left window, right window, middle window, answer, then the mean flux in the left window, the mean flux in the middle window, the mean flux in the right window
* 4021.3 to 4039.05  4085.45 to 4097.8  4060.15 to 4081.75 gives 1.7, 17.3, 16.7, 18.4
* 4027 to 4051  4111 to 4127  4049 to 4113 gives 3.1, 17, 16.8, 18.2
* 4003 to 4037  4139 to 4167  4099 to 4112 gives 1.7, 16.9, 15.3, 18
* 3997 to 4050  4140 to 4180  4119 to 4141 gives -0.3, 16.9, 17.7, 17.6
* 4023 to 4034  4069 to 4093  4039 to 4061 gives 0.9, 17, 16.6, 17.6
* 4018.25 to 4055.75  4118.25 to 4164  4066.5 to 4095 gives -0.5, 17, 17.6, 17.7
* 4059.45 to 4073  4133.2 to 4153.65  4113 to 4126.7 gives -0.9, 16.2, 18.3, 17.7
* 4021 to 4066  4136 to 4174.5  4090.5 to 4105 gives 1.5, 16.8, 15.5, 17.7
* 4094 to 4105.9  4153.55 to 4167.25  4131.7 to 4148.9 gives -0.5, 14.8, 17.5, 18.1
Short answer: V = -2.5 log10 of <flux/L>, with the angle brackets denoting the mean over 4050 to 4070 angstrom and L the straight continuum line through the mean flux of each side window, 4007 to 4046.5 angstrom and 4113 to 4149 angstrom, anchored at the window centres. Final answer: 0.03 mag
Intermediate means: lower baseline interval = 17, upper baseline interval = 17.7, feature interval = 16.7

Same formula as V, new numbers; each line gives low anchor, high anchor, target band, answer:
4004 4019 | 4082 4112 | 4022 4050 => -0.022 mag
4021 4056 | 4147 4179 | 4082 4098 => -0.054 mag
